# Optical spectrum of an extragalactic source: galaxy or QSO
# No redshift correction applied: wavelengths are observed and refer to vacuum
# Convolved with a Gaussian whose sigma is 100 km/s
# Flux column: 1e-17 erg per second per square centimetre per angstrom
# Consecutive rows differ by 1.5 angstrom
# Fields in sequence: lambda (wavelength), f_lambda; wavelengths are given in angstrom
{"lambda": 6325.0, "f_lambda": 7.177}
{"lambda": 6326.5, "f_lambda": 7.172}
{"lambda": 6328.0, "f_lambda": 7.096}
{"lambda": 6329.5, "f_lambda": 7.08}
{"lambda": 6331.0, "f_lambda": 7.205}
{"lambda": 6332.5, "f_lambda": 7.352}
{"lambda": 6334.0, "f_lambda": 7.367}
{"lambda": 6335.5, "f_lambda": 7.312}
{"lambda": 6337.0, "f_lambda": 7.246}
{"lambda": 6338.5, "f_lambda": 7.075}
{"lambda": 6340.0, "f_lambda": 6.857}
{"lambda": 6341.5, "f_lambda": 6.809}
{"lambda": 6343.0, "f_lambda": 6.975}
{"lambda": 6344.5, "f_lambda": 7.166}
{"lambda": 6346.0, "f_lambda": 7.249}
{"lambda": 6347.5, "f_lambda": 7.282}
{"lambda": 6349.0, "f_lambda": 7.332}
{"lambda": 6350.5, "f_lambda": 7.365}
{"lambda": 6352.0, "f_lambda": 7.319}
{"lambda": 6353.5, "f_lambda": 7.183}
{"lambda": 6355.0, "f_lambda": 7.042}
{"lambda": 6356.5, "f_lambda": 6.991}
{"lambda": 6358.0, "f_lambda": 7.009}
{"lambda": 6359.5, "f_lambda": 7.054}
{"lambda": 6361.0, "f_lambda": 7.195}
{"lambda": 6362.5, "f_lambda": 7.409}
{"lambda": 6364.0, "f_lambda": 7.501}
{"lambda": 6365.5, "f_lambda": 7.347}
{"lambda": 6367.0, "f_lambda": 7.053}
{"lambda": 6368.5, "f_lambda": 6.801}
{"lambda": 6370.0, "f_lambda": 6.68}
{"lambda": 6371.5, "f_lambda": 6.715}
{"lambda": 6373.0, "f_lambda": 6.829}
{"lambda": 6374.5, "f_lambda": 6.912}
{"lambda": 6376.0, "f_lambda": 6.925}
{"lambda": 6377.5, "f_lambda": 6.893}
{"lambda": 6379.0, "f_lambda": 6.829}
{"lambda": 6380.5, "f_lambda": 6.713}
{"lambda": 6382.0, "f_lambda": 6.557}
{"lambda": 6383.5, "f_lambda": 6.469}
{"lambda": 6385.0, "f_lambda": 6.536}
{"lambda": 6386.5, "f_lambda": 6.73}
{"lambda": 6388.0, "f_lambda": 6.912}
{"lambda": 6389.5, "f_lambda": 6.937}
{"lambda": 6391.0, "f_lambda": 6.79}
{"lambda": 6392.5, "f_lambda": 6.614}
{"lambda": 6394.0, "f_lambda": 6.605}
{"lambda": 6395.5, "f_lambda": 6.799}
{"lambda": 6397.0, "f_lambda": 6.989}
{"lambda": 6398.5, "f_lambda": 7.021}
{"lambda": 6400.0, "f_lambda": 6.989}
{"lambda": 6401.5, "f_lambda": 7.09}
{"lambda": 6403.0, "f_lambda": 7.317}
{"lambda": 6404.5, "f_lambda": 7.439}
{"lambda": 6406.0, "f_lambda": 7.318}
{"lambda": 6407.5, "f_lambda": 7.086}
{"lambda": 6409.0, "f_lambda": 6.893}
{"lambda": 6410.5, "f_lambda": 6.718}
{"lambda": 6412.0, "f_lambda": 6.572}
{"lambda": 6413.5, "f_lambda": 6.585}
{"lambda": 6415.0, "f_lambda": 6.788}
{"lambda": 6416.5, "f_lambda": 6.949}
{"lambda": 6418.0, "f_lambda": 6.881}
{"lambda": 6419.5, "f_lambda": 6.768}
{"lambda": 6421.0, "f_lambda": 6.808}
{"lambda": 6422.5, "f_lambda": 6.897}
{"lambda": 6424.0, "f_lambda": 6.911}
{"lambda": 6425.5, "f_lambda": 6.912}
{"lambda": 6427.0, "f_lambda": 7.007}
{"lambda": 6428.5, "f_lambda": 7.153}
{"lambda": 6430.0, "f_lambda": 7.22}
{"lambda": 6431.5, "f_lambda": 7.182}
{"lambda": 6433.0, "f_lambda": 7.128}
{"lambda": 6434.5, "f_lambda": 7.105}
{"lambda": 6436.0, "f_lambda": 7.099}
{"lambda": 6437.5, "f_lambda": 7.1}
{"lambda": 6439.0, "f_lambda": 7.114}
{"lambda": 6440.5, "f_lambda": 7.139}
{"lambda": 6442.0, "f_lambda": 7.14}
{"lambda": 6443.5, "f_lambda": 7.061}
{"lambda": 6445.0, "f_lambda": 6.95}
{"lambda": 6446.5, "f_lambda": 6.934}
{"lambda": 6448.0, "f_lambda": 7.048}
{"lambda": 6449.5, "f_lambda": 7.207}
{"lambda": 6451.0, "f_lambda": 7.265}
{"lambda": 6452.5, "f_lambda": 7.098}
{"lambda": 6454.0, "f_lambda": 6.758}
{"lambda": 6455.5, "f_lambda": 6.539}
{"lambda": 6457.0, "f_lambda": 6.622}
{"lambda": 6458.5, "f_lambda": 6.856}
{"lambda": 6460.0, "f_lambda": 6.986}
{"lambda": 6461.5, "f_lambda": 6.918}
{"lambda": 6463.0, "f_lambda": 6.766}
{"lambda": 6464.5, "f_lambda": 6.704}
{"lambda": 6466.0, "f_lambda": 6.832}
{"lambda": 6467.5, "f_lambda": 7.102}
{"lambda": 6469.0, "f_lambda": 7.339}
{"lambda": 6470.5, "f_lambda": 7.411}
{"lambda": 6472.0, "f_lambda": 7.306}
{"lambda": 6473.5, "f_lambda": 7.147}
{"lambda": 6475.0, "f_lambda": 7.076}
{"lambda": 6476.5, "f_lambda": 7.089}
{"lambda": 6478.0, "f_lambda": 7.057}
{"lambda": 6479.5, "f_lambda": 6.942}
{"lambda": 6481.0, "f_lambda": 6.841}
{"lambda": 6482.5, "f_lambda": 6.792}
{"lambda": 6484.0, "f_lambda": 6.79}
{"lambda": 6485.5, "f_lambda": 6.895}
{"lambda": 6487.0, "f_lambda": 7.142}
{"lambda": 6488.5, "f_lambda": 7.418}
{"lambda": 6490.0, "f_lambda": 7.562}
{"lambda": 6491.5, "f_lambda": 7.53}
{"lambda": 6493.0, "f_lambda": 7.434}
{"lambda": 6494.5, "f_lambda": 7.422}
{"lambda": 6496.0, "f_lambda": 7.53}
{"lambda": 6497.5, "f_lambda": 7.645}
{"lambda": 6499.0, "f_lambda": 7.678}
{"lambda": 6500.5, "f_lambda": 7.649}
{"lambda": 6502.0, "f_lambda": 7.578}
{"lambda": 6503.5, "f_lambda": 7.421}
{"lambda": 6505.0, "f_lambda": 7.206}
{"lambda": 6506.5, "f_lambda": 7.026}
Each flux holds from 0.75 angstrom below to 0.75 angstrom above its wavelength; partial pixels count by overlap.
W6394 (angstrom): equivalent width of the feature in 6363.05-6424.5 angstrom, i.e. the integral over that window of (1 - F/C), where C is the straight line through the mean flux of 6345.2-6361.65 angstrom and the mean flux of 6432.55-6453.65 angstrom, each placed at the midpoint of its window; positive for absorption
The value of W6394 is 2.2 angstrom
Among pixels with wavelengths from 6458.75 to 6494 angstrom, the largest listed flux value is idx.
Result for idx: 7.562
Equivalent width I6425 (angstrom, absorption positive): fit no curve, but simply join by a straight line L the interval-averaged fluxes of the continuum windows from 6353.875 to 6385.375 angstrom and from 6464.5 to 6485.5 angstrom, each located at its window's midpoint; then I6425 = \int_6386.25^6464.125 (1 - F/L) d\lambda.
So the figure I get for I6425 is 0.4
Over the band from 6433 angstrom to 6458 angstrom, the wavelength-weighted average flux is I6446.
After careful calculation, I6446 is 7.01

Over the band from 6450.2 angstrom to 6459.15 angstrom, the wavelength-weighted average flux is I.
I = 6.86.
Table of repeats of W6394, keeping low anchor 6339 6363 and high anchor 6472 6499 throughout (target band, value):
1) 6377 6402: 1.29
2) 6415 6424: 0.40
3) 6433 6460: 0.69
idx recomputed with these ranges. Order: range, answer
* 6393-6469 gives 7.439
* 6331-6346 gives 7.367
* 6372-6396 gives 6.937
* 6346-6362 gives 7.365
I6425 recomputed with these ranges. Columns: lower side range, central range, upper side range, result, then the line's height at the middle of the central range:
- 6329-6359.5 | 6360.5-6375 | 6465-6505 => 0.26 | 7.17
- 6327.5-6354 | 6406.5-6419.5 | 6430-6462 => 0.46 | 7.07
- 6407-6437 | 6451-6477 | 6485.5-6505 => 0.93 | 7.24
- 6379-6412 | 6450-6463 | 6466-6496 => 0.38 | 7.09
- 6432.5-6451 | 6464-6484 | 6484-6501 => 0.69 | 7.3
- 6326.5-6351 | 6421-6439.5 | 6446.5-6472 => -0.09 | 7.02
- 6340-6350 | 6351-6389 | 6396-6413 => 0.73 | 7.08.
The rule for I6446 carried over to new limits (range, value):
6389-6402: 6.86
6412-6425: 6.81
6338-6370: 7.13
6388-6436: 6.95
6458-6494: 7.08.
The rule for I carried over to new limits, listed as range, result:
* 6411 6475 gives 6.98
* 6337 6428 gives 6.96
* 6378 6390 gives 6.71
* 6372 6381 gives 6.85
